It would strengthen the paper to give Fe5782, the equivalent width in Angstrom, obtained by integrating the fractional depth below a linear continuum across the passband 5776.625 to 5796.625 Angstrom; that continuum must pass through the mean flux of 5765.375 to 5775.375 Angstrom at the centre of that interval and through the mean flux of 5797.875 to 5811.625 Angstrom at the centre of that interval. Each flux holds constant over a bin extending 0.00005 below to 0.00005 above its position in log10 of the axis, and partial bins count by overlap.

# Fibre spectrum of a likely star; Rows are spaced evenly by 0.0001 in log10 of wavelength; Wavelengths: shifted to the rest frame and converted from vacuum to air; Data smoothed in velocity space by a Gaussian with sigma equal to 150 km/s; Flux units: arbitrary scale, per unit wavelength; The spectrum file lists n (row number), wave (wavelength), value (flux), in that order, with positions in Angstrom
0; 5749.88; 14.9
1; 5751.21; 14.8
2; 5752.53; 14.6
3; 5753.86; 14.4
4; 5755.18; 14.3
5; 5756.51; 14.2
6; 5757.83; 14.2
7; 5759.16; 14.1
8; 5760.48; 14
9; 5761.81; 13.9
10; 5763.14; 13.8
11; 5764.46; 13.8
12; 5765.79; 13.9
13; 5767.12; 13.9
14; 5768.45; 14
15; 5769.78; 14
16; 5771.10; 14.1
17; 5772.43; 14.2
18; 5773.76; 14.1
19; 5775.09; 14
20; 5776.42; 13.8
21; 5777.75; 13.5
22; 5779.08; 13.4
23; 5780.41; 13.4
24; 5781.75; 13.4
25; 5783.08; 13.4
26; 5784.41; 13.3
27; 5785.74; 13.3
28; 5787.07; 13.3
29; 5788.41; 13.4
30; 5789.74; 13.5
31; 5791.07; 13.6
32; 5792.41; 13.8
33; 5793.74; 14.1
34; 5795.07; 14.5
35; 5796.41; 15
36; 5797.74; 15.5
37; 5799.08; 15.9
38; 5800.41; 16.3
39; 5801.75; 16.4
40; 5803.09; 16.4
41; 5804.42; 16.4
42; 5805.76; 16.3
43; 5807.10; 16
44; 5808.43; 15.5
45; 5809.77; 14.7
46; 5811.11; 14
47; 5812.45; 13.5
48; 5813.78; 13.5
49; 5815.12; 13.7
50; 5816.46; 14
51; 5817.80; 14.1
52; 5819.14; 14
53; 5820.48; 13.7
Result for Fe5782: 1.66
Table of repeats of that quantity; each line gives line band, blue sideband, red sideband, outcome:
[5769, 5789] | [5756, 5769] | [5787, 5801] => 0.8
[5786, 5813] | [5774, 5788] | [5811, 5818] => -2.5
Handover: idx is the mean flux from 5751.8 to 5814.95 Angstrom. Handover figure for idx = 14.3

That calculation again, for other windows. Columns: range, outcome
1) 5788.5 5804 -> 15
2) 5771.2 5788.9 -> 13.6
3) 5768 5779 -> 13.9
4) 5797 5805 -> 16.1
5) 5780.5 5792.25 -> 13.4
